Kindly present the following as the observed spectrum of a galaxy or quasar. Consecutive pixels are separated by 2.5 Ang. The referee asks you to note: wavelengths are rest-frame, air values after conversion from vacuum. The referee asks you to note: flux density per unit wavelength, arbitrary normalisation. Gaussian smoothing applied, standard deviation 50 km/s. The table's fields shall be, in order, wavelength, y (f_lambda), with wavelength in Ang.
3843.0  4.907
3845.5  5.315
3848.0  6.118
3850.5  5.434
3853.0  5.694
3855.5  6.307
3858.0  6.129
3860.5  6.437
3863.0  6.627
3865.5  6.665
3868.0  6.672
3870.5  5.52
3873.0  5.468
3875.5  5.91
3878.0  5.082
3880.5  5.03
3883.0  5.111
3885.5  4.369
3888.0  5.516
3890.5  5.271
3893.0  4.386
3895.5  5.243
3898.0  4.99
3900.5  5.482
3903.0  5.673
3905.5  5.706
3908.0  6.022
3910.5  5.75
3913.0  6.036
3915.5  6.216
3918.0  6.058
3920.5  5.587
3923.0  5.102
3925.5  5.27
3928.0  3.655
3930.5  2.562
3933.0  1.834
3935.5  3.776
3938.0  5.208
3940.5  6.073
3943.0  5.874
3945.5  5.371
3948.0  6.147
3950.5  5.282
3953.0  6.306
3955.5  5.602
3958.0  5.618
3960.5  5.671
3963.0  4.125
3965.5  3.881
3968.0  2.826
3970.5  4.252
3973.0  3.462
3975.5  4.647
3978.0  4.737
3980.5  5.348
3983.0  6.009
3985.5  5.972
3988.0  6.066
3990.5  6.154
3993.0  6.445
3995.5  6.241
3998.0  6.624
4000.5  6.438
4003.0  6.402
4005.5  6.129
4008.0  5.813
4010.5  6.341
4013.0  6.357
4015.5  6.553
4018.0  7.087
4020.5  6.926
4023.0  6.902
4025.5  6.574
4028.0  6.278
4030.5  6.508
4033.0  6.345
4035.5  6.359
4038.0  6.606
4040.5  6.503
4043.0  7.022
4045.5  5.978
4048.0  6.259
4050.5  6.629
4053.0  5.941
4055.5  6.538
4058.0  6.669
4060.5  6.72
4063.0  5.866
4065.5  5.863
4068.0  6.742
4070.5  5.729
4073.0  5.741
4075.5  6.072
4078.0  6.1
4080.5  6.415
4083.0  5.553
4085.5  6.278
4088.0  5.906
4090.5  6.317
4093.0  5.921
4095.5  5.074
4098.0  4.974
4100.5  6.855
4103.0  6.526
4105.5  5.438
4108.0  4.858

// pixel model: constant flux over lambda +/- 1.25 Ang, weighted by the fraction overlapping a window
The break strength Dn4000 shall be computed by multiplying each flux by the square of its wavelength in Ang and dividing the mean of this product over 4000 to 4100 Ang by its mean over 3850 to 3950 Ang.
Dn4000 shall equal 1.26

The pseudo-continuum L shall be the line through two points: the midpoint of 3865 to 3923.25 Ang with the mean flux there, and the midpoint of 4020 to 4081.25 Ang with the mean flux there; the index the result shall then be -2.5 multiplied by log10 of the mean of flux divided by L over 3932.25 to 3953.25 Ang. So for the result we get 0.135 mag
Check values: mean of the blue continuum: 5.53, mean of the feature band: 5.12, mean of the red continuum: 6.36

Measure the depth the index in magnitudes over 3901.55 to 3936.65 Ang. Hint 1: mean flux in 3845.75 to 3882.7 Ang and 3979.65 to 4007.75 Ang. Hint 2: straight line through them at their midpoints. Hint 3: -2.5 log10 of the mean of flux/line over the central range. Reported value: 0.21 mag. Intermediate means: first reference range 5.9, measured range 4.95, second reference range 6.17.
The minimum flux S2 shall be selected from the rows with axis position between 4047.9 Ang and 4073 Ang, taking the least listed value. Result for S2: 5.729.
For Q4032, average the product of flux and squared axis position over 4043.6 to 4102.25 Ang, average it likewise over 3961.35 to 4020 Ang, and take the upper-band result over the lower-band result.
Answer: 1.1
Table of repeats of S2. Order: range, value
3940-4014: 2.826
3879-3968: 1.834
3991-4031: 5.813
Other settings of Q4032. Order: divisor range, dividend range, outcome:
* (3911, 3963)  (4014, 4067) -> 1.33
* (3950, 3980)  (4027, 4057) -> 1.42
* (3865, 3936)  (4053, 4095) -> 1.29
